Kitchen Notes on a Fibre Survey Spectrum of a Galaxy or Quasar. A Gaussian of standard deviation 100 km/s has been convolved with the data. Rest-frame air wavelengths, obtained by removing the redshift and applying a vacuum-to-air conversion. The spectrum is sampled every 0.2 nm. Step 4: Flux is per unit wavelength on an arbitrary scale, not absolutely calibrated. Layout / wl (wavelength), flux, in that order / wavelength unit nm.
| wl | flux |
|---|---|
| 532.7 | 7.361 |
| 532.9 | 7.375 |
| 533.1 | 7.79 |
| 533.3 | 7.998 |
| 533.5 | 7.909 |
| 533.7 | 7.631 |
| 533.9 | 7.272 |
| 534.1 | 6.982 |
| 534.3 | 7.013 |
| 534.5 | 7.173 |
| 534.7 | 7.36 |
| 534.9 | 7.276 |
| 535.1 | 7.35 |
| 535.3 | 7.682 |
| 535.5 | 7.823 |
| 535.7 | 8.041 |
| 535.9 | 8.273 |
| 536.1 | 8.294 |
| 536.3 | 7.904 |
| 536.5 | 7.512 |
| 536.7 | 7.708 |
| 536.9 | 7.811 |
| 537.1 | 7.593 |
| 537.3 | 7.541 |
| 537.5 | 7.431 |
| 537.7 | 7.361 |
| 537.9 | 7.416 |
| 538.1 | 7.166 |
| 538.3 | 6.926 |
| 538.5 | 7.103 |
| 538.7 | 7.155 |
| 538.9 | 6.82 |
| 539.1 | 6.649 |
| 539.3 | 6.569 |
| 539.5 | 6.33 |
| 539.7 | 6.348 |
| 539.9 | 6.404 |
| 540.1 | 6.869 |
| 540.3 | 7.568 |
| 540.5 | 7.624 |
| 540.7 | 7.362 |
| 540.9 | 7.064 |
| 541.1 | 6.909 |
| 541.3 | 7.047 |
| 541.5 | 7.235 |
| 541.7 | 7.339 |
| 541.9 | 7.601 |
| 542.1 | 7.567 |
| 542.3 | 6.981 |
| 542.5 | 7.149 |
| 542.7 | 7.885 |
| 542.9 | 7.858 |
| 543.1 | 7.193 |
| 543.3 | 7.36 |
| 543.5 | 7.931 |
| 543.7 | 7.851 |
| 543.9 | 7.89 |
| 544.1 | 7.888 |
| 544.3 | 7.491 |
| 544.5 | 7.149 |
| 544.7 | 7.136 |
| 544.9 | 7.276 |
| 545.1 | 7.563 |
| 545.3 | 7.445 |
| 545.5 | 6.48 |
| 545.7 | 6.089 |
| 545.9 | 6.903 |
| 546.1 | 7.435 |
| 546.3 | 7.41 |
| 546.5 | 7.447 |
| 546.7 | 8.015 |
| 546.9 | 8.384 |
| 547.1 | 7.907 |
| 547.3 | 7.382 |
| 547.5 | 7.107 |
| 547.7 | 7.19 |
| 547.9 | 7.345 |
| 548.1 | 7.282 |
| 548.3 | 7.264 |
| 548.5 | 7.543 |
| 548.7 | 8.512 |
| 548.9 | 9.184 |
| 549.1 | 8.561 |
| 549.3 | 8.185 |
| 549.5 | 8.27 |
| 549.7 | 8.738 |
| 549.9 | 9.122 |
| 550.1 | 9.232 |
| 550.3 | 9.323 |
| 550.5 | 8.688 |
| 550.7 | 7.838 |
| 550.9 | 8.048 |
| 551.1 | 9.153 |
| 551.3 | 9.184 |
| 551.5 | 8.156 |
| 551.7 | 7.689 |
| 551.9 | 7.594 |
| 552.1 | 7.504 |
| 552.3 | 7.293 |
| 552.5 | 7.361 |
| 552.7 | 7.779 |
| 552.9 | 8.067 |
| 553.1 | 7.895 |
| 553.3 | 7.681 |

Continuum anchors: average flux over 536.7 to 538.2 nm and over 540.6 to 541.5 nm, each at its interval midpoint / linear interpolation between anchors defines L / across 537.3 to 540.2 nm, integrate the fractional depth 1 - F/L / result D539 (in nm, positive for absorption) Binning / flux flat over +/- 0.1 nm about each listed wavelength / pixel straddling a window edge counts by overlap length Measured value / 0.17 nm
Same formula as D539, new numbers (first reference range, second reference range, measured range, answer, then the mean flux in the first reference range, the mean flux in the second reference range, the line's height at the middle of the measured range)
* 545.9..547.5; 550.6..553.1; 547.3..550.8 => -0.18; 7.62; 7.97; 7.78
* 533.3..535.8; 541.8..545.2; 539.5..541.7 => 0.14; 7.48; 7.52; 7.5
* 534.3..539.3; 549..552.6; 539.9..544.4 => 0.21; 7.45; 8.33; 7.78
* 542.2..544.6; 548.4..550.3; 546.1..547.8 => 0.12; 7.55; 8.63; 8.2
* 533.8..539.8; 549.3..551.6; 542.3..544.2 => 0.08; 7.33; 8.68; 7.97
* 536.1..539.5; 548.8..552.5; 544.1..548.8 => 0.38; 7.29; 8.4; 8.04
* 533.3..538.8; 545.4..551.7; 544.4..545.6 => 0.10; 7.52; 7.98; 7.85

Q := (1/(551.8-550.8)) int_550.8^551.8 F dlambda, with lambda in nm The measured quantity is 8.45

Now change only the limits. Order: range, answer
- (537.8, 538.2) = 7.29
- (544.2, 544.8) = 7.26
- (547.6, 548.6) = 7.32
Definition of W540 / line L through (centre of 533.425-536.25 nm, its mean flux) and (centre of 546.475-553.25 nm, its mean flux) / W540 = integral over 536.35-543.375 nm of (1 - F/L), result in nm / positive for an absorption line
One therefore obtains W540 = 0.48 nm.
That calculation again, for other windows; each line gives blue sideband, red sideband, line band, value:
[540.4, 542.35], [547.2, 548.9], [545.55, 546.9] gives 0.037 nm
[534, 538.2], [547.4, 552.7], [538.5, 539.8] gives 0.169 nm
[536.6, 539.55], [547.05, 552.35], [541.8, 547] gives 0.176 nm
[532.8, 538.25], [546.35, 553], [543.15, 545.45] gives 0.107 nm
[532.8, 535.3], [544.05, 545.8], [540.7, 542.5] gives 0.004 nm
